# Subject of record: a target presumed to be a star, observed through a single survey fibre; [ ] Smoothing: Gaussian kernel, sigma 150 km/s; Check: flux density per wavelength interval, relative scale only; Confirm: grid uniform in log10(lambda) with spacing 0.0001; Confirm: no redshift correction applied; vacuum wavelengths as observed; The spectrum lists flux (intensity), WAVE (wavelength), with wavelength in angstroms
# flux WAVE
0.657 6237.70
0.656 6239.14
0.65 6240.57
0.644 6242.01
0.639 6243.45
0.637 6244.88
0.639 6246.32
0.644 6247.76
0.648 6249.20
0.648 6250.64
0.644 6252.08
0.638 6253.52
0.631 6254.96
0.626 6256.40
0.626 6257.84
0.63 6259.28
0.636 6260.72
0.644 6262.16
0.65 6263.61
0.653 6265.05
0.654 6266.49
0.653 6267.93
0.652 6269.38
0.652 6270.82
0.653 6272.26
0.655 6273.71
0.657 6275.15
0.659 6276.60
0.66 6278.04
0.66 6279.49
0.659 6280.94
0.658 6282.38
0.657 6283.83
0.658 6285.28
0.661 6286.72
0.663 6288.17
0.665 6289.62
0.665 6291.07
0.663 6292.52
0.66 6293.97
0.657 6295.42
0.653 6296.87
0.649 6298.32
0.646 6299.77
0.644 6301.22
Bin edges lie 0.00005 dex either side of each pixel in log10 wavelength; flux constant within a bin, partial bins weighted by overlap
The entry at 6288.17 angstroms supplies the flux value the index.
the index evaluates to 0.663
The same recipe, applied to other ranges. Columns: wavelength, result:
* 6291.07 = 0.665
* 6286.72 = 0.661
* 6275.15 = 0.657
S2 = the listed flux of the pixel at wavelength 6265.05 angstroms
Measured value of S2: 0.653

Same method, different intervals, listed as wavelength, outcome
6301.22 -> 0.644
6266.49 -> 0.654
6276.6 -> 0.659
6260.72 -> 0.636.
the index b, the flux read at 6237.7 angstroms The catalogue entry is 0.657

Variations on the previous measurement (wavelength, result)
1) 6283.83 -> 0.657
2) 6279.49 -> 0.66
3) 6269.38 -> 0.652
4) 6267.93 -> 0.653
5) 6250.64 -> 0.648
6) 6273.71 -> 0.655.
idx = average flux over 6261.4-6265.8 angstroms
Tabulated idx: 0.649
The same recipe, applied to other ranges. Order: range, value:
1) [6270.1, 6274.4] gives 0.653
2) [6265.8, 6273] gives 0.653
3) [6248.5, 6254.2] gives 0.644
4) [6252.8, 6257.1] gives 0.632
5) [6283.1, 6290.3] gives 0.661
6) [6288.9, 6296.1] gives 0.662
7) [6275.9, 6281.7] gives 0.66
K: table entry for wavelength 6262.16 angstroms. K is 0.644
